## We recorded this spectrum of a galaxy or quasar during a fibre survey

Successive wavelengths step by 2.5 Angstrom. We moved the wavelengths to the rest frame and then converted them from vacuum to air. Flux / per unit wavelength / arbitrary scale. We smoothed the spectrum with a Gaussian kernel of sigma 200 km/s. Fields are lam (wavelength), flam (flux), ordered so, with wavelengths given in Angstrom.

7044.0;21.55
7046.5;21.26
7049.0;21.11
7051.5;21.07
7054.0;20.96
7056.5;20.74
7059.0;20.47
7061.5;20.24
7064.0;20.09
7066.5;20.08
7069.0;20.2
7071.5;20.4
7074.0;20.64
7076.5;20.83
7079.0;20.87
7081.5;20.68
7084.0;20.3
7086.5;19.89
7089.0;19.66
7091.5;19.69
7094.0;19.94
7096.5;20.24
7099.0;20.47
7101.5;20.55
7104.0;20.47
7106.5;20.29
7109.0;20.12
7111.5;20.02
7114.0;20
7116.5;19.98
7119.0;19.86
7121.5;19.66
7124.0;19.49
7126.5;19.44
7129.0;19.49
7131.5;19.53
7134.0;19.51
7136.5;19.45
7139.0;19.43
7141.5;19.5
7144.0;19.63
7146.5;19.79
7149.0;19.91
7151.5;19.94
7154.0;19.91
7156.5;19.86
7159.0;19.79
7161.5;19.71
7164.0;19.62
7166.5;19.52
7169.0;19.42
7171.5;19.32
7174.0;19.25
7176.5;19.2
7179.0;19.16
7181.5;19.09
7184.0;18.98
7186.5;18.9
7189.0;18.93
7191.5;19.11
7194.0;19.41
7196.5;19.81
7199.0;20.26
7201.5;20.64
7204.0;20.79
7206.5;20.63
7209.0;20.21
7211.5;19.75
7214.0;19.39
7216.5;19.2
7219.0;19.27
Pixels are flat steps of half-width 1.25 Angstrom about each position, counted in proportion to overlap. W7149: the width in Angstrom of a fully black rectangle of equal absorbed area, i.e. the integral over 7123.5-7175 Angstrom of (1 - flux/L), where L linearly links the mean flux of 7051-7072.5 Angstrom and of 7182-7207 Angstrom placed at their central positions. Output 0.9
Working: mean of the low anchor 20.5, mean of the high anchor 19.7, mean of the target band 19.6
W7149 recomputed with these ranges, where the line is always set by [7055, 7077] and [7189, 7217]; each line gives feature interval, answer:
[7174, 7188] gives 0.6 Angstrom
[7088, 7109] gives 0.1 Angstrom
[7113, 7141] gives 0.8 Angstrom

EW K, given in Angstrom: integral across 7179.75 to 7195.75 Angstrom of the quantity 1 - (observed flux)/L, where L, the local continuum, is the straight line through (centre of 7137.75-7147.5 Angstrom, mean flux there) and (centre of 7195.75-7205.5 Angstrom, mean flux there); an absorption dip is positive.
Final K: 0.9 Angstrom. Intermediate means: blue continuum 19.6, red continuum 20.4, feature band 19.1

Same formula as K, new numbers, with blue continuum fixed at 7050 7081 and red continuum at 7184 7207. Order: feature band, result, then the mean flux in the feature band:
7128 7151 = 0.6 Angstrom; 19.6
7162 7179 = 0.4 Angstrom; 19.4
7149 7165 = 0.1 Angstrom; 19.8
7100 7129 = 0.4 Angstrom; 20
